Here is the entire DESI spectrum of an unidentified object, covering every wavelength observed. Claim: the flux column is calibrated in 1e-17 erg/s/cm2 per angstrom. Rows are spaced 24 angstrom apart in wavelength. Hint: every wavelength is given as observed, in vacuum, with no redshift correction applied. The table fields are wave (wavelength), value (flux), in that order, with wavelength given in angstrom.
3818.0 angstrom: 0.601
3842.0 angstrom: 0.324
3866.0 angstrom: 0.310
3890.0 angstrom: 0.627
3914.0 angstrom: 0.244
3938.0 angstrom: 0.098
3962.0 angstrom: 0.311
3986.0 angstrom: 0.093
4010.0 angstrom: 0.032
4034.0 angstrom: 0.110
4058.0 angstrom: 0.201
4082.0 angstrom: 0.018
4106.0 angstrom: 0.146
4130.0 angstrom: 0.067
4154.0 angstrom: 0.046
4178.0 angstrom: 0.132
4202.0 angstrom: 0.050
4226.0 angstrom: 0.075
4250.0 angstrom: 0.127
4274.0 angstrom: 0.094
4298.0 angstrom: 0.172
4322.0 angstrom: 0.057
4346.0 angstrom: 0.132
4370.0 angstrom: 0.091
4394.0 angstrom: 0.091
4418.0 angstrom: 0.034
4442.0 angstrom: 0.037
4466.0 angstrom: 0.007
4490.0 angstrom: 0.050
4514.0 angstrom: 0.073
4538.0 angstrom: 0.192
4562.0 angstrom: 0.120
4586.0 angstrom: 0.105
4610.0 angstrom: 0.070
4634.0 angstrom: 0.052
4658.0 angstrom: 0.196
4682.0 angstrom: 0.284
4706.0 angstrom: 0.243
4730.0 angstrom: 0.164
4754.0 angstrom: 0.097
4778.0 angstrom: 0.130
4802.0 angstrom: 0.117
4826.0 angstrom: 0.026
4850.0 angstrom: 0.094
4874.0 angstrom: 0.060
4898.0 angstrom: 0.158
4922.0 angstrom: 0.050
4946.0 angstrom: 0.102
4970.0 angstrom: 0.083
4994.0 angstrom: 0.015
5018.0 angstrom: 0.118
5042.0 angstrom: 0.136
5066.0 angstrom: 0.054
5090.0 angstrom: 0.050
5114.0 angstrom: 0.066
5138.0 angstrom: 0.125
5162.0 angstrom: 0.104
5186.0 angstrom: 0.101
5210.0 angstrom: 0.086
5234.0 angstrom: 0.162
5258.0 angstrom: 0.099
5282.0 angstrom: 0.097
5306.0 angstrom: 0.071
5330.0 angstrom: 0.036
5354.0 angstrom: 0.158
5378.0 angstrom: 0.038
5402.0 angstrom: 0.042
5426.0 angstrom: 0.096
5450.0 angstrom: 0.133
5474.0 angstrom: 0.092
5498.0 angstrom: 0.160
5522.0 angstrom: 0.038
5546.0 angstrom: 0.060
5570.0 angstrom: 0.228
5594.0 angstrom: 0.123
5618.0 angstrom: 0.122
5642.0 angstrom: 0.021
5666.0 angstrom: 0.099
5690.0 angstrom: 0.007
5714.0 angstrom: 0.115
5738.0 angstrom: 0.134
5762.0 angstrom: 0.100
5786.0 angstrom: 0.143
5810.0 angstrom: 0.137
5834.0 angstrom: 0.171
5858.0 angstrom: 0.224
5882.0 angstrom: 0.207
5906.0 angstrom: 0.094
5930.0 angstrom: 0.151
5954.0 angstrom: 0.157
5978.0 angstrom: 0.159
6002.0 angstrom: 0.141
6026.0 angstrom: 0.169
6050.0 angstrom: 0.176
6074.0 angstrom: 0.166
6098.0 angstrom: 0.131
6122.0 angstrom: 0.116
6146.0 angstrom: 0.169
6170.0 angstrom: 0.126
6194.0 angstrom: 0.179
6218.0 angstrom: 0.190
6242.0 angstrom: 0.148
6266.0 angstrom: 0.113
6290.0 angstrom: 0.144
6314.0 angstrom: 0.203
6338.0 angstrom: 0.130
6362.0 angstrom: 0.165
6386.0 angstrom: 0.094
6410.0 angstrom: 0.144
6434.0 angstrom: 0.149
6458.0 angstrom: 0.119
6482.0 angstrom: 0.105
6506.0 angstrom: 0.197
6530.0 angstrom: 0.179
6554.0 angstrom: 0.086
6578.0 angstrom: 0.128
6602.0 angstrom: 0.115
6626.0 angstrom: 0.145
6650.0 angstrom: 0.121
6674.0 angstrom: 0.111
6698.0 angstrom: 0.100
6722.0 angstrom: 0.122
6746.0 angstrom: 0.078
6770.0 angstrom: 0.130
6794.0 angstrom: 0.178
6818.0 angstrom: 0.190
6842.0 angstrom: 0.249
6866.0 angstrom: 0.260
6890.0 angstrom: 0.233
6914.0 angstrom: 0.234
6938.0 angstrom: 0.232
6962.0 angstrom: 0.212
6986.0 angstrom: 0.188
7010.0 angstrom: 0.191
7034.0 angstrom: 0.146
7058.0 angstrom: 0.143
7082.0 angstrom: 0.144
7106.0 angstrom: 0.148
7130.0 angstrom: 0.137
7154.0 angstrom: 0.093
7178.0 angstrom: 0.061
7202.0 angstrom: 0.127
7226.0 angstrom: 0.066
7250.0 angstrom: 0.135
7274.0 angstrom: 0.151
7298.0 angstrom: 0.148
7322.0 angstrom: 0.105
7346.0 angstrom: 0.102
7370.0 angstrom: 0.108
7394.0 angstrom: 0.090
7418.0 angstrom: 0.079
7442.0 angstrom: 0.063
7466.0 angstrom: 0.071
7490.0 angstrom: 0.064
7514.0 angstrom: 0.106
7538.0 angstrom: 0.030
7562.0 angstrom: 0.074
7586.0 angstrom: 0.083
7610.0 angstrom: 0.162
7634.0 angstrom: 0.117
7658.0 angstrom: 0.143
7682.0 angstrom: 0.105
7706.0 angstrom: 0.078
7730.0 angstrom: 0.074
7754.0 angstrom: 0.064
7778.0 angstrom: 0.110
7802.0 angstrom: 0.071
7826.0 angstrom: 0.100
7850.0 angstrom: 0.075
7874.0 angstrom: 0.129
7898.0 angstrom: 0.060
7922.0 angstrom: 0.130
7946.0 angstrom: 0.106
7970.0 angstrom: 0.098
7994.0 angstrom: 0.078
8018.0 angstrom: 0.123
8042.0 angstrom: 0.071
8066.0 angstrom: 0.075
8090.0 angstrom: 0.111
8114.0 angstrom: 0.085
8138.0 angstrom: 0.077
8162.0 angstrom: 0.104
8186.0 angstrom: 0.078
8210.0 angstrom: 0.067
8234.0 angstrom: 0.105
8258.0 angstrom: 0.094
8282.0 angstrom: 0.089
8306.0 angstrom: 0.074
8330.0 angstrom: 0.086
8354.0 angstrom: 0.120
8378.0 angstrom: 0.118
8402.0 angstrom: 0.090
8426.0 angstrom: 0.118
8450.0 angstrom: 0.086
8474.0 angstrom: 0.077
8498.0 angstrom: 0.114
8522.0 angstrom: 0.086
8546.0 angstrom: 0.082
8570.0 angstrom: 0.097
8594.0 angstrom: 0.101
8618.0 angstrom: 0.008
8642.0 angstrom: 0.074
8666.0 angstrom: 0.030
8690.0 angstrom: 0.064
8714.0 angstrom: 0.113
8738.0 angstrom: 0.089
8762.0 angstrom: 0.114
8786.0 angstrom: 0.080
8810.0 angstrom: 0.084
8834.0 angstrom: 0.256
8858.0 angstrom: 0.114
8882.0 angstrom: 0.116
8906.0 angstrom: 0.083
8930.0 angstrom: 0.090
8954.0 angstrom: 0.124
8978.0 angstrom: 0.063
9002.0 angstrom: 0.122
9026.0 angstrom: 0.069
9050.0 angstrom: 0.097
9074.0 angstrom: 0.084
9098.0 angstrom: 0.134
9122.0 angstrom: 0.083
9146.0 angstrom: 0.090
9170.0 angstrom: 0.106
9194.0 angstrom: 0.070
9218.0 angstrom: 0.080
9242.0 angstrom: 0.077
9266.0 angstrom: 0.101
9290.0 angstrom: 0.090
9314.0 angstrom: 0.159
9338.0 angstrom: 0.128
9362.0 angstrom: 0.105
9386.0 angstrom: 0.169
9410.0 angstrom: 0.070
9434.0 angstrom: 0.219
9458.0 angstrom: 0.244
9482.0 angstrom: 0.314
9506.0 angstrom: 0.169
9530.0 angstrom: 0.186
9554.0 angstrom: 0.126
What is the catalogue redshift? 1.460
